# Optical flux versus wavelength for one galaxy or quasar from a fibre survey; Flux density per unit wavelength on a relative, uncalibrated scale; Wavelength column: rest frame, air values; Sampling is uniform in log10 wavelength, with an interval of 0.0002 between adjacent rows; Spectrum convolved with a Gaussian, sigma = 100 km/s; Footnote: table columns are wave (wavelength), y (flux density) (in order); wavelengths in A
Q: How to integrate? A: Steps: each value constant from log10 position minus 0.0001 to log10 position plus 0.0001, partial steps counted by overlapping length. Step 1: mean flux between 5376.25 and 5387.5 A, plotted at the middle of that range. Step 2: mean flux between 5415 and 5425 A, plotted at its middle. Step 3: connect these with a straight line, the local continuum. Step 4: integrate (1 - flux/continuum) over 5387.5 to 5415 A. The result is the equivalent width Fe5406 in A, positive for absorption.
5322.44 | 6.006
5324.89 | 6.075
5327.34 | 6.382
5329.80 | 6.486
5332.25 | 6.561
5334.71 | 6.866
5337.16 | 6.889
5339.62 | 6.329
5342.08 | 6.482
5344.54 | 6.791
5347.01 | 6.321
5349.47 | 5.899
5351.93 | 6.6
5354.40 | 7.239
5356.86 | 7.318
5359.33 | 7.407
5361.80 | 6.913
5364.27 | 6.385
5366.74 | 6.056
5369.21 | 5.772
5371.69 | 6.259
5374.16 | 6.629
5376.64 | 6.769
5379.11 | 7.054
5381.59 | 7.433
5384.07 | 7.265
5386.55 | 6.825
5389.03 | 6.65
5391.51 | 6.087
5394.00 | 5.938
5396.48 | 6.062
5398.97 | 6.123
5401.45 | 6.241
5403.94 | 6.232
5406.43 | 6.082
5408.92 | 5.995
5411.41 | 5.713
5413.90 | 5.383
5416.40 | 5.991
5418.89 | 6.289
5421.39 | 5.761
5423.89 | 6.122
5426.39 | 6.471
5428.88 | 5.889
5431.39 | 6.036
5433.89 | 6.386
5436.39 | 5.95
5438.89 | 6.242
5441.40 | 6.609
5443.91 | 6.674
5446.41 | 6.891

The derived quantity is 2.1 A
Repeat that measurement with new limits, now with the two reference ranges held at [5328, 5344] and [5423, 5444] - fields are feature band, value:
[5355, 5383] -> -1.12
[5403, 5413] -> 0.57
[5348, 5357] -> -0.20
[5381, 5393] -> -0.72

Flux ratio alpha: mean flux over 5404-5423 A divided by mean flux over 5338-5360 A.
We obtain 0.9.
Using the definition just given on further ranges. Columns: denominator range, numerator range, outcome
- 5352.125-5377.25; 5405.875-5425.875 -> 0.89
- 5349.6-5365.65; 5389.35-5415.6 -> 0.87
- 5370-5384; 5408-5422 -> 0.86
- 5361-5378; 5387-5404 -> 0.97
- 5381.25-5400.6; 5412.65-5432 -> 0.92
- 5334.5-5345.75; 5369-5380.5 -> 0.99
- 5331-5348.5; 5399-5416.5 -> 0.90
